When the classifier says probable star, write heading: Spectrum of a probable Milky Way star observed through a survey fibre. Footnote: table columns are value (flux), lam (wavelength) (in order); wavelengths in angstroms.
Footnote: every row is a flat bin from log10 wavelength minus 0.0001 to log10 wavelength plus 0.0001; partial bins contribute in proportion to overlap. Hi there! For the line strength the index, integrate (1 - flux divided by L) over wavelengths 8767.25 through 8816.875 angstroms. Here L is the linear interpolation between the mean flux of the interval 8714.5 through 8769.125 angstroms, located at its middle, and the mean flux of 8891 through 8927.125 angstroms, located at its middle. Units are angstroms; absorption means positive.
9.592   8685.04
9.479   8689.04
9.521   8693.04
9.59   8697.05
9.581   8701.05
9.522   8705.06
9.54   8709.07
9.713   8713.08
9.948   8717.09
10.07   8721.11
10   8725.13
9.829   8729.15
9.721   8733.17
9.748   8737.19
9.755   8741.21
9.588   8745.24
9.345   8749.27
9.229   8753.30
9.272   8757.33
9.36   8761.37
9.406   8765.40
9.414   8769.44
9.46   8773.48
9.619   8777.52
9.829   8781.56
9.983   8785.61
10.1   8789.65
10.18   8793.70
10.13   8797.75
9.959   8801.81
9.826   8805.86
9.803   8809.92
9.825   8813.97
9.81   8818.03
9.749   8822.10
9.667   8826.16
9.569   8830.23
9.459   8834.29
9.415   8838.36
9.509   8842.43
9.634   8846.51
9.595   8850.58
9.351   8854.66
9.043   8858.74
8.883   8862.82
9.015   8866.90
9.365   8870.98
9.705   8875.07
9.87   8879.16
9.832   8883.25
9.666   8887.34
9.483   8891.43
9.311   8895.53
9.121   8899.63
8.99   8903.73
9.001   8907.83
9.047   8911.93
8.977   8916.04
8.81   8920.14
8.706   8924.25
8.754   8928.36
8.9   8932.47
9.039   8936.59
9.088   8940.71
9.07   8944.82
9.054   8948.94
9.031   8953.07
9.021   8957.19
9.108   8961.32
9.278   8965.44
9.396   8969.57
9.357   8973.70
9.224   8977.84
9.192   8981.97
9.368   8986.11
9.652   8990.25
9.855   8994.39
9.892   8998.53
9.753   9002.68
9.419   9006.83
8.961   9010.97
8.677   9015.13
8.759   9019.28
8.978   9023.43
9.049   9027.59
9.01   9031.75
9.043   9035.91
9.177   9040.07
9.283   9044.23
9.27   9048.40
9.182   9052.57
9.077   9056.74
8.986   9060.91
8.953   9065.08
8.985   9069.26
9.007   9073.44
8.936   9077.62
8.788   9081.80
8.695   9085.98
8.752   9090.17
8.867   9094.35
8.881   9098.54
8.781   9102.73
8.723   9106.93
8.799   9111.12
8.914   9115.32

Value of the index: -2.08 angstroms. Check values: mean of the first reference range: 9.63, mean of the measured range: 9.84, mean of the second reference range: 9.02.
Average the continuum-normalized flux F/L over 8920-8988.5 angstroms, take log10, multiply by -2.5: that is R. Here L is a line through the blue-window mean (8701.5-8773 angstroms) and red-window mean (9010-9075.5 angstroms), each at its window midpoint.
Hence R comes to 0.01 mag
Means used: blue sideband 9.61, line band 9.09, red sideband 9.02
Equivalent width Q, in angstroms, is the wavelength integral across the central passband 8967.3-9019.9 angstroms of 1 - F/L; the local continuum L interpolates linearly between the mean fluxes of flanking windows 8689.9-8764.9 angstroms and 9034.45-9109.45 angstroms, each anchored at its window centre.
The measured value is -1.4 angstroms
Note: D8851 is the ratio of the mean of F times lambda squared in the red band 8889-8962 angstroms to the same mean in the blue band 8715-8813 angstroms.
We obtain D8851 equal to 0.96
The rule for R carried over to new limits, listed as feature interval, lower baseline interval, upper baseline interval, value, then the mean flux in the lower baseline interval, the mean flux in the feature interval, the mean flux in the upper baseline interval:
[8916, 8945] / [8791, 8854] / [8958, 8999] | 0.071 mag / 9.74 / 8.91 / 9.4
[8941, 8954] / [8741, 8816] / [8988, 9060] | 0.037 mag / 9.69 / 9.06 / 9.23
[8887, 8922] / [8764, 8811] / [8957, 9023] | 0.045 mag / 9.81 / 9.13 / 9.31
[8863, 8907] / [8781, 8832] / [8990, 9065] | 0.027 mag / 9.88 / 9.4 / 9.21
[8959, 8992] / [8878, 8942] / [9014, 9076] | -0.026 mag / 9.15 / 9.32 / 9.03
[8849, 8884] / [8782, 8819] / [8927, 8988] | 0.025 mag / 9.96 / 9.39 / 9.13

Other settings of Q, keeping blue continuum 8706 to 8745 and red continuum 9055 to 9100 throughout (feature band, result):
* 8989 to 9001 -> -0.9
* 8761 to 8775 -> 0.4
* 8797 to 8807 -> -0.4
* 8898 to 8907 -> 0.3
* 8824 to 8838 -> 0.0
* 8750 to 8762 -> 0.5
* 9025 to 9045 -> -0.2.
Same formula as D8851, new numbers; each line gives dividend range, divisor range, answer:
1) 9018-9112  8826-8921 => 1.00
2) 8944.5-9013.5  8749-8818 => 1.00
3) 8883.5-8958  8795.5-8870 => 0.97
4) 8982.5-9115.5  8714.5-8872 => 1.00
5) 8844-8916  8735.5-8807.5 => 0.99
